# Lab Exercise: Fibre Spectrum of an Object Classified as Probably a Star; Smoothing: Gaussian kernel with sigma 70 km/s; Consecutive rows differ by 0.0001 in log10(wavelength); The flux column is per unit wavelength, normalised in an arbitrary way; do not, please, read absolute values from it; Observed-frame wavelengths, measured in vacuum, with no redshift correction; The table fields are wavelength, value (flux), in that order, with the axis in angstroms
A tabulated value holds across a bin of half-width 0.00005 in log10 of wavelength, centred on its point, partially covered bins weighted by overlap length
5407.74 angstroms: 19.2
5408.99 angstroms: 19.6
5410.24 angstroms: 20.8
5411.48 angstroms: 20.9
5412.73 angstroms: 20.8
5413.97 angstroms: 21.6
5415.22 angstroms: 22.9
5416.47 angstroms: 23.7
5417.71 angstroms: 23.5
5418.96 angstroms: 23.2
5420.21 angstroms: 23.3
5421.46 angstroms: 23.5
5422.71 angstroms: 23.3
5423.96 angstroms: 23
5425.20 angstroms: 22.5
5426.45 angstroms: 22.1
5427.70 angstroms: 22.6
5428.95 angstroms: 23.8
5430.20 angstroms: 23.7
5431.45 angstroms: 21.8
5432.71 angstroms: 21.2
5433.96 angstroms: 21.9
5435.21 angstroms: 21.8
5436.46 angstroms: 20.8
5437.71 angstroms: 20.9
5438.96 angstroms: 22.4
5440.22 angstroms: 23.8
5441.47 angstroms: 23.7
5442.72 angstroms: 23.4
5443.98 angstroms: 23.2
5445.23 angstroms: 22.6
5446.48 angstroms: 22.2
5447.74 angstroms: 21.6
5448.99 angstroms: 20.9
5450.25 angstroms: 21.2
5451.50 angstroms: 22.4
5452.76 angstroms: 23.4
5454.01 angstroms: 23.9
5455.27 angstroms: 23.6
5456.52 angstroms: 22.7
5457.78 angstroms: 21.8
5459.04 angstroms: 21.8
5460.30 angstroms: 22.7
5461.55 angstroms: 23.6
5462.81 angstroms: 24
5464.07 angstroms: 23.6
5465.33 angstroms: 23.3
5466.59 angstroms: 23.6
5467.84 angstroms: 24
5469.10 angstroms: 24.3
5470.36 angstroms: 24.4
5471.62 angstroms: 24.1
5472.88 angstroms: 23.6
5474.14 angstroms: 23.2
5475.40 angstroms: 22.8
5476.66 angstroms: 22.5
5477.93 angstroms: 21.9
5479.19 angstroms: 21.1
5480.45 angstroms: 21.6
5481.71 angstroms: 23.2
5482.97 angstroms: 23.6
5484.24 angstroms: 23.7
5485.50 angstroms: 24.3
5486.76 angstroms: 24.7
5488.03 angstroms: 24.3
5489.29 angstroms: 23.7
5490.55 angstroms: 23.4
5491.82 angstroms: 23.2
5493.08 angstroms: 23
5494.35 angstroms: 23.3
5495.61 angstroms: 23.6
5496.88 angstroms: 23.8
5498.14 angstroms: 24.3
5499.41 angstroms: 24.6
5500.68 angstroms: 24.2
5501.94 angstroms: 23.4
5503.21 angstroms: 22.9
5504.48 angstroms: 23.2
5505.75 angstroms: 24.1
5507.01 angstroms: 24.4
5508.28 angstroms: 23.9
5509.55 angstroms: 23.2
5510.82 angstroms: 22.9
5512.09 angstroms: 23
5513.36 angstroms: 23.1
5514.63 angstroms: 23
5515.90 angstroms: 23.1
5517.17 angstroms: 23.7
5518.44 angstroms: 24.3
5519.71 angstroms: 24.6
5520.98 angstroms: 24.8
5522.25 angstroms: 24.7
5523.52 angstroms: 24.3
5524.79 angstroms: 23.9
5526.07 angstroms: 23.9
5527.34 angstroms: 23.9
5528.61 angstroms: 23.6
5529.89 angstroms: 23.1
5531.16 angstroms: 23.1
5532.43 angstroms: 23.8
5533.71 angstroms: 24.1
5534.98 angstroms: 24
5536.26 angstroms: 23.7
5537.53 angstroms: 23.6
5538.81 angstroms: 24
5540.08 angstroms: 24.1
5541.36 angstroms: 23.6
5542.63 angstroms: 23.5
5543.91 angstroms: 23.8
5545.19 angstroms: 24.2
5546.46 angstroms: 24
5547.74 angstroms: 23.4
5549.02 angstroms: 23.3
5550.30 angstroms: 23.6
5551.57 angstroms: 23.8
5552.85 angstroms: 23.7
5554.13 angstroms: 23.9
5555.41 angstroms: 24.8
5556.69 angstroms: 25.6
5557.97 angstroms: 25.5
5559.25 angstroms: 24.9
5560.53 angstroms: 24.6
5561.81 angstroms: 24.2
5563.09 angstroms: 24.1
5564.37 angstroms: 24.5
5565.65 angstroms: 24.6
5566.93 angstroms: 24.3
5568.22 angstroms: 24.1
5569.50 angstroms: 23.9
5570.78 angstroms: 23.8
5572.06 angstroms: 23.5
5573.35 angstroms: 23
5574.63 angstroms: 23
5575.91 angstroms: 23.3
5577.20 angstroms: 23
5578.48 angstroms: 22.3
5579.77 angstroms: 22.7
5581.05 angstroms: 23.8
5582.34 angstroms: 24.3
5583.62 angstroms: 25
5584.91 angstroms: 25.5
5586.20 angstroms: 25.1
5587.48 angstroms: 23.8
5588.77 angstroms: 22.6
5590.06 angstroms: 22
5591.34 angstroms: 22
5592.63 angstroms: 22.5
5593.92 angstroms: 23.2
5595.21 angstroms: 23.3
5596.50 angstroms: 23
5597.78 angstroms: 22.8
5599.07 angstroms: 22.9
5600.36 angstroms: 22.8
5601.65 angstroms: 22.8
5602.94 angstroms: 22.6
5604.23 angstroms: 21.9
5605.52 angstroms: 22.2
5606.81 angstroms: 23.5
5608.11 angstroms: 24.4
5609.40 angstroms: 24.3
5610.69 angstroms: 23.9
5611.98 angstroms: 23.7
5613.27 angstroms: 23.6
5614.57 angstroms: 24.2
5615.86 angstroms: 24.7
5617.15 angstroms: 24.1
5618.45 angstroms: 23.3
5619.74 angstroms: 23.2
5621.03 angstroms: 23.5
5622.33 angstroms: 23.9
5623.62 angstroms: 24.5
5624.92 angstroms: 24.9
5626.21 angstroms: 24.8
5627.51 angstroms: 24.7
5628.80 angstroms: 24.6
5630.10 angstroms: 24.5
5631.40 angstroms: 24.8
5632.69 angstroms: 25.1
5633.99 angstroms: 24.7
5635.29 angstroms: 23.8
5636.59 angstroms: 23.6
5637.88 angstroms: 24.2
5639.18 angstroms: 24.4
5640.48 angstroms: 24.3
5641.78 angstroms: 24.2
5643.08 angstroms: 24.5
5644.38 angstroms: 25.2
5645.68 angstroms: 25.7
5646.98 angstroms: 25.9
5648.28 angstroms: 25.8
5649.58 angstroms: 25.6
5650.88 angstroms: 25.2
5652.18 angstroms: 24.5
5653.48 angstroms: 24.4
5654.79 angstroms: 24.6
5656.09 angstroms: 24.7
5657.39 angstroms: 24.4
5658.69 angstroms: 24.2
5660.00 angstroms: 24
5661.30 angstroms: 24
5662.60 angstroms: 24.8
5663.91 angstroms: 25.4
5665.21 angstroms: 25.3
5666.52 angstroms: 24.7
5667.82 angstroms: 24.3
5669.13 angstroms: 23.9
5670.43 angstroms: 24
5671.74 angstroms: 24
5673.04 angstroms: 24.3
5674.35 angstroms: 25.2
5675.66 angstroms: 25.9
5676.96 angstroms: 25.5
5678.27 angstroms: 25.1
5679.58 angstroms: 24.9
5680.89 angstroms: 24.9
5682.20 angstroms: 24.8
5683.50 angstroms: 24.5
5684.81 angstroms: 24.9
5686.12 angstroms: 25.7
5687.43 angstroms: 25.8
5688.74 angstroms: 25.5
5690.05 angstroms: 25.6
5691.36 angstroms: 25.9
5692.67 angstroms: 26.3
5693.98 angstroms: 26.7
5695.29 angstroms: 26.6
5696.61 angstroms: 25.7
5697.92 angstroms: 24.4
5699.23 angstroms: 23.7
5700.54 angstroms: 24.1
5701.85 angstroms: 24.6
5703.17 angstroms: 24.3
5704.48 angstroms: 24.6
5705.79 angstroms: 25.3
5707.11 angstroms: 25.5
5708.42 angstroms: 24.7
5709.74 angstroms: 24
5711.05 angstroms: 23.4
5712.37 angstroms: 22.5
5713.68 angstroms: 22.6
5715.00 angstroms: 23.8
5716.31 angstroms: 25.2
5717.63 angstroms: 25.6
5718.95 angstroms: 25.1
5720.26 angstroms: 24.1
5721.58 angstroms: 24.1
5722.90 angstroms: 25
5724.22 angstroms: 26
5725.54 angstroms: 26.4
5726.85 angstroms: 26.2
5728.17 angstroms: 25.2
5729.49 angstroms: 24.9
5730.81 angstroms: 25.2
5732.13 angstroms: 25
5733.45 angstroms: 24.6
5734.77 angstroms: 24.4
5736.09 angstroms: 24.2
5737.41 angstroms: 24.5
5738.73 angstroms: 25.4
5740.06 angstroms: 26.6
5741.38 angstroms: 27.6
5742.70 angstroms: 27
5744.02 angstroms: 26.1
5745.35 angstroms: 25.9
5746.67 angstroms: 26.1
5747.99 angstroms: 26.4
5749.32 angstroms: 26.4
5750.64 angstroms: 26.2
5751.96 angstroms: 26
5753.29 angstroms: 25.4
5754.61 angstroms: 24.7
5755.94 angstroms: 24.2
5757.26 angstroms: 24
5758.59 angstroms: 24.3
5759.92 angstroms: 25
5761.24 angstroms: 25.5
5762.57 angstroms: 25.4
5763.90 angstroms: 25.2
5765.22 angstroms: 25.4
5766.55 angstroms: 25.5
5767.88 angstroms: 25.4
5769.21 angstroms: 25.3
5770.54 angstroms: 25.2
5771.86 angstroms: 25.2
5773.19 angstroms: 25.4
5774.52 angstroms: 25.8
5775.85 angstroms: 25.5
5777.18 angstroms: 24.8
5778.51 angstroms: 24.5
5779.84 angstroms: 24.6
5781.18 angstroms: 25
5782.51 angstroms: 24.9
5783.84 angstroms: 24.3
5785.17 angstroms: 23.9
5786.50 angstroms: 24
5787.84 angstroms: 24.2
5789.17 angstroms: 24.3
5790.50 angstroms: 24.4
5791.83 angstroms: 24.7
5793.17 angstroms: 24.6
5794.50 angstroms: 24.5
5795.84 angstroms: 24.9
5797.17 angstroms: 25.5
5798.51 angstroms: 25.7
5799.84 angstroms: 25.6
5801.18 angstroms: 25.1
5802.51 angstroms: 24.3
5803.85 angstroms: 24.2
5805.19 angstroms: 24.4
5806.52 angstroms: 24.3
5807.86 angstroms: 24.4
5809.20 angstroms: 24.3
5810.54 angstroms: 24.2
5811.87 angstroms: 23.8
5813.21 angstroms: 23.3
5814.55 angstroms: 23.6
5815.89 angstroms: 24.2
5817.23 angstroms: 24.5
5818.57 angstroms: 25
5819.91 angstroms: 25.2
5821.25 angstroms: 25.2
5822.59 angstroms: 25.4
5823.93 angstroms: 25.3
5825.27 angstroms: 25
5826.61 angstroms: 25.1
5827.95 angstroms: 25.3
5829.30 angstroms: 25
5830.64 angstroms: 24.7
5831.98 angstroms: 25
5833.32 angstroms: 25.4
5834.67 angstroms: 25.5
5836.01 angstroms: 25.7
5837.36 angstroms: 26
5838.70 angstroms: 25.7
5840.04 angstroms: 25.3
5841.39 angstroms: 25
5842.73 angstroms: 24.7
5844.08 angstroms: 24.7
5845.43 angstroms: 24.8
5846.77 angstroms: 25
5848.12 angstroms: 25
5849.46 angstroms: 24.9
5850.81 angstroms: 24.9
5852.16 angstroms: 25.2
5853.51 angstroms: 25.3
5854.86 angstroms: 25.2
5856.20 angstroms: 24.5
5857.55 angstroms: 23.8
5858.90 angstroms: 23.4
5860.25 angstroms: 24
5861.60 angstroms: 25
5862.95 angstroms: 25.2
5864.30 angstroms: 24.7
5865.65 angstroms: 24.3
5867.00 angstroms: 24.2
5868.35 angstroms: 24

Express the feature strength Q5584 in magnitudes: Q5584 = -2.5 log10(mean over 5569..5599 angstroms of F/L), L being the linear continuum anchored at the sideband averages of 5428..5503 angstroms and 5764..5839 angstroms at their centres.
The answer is 0.01 mag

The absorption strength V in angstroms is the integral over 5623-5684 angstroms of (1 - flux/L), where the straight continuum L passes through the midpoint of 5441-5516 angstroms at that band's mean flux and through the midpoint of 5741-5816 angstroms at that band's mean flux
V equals -1.14 angstroms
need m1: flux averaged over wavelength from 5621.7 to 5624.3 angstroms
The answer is 24.2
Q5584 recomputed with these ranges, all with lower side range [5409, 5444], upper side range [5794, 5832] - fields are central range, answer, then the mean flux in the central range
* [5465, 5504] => -0.03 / 23.5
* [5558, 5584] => -0.03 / 23.9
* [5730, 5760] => -0.05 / 25.4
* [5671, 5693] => -0.06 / 25.2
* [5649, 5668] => -0.04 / 24.7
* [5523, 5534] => -0.03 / 23.7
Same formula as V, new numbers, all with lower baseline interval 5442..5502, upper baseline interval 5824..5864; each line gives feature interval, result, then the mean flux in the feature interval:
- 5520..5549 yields -0.46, 23.9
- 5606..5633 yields -0.31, 24.2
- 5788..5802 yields -0.09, 24.9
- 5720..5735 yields -0.44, 25.1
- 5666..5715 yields -1.14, 24.8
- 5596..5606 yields 0.50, 22.6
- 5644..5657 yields -0.59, 25.1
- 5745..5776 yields -1.02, 25.4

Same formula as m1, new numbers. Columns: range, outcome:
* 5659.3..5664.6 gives 24.5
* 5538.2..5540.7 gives 24.1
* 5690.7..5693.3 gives 26.1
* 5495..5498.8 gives 23.9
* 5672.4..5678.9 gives 25.2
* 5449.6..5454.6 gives 22.7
